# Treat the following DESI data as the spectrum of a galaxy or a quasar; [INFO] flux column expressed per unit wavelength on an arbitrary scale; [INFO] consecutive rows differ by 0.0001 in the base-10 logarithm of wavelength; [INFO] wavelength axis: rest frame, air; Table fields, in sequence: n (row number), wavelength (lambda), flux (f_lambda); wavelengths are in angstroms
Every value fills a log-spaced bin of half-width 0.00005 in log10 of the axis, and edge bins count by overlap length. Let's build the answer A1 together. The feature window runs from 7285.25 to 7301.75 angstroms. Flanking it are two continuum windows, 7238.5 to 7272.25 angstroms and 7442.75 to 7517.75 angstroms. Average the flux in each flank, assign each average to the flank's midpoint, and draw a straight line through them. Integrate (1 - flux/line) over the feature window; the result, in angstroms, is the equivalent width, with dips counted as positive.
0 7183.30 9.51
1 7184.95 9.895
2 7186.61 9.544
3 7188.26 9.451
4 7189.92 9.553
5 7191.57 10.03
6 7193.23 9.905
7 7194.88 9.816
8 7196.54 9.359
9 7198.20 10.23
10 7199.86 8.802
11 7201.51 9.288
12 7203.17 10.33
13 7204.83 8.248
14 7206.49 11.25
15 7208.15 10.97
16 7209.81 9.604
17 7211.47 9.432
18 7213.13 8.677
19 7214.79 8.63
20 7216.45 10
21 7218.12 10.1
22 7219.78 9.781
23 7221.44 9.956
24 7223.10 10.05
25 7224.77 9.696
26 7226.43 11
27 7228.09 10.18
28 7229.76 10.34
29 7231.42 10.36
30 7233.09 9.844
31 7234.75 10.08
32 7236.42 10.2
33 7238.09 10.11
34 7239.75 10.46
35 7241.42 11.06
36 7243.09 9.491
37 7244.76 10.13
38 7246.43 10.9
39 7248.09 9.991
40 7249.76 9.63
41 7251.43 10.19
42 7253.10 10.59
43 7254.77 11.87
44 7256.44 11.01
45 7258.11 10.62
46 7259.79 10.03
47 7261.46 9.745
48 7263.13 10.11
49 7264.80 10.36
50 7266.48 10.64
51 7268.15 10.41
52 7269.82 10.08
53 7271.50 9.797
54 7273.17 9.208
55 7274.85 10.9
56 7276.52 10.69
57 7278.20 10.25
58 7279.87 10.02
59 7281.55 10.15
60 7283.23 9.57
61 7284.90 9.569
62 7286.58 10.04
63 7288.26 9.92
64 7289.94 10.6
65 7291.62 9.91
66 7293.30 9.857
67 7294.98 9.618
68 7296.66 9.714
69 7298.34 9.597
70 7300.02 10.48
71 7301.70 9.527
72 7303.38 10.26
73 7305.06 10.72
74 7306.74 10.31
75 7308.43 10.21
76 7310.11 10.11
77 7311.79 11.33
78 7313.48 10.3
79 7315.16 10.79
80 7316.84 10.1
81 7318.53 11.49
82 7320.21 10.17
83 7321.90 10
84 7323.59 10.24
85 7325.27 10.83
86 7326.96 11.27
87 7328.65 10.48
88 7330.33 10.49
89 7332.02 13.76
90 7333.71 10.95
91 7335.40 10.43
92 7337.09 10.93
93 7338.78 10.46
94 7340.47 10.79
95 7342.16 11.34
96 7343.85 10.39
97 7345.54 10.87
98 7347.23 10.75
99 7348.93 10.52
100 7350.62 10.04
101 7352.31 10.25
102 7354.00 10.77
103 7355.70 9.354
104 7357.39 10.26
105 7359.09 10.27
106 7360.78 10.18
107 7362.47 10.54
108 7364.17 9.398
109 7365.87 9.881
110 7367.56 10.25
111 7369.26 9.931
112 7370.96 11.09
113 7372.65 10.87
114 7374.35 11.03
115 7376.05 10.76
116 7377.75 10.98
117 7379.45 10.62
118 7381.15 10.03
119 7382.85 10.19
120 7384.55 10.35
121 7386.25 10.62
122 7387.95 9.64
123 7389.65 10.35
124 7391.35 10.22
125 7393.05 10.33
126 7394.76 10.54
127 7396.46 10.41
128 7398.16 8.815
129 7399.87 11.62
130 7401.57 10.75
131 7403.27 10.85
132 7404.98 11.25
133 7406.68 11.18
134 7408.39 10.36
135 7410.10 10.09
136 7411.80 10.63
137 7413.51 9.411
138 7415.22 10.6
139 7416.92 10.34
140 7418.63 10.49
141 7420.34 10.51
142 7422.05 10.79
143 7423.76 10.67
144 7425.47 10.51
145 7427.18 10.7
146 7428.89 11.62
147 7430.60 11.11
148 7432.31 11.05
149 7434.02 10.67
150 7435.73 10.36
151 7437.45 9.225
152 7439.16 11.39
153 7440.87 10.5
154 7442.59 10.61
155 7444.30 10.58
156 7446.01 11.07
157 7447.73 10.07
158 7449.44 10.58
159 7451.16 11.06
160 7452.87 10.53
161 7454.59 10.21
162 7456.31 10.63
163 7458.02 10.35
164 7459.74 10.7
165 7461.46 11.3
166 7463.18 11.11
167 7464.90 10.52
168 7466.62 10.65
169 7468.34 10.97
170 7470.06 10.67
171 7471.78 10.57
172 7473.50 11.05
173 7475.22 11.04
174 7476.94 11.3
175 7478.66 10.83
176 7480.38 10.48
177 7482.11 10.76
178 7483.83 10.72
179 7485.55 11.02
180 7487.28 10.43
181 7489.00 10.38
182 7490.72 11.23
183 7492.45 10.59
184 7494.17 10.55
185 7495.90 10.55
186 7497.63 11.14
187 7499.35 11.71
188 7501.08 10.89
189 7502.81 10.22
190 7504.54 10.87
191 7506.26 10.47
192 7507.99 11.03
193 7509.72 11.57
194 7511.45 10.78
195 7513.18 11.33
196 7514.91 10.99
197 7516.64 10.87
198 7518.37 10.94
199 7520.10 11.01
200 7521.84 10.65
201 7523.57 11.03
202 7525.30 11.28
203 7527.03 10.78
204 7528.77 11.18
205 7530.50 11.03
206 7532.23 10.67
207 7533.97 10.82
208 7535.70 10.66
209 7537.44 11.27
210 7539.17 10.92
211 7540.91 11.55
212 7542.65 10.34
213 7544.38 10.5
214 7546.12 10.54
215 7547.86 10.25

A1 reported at 0.8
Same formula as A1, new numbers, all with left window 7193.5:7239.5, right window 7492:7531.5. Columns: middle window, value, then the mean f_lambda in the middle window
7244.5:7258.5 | -0.79 angstroms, 10.6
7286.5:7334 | -1.11 angstroms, 10.5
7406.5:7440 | 0.14 angstroms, 10.6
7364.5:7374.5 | 0.01 angstroms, 10.4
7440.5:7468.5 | 0.16 angstroms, 10.7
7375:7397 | 0.19 angstroms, 10.4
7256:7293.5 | -0.24 angstroms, 10.1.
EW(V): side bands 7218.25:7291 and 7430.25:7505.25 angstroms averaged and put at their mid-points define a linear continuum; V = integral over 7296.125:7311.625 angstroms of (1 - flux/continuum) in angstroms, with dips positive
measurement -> 0.3 angstroms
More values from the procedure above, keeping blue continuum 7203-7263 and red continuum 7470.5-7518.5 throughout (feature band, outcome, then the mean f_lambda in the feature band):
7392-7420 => 0.4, 10.5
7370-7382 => -0.3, 10.8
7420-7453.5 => 0.1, 10.7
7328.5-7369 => -0.4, 10.5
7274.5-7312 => 0.7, 10.1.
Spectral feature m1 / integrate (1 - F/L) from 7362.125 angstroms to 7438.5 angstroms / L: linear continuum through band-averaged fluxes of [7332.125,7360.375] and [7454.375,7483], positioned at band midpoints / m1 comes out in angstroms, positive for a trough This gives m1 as 1.4 angstroms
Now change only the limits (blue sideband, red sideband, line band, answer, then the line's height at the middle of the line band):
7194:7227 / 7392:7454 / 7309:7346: -2.1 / 10.2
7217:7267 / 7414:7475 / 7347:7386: 0.6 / 10.5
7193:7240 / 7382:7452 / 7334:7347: -0.6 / 10.3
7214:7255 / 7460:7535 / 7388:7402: 0.4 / 10.6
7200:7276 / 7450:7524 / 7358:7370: 0.5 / 10.5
